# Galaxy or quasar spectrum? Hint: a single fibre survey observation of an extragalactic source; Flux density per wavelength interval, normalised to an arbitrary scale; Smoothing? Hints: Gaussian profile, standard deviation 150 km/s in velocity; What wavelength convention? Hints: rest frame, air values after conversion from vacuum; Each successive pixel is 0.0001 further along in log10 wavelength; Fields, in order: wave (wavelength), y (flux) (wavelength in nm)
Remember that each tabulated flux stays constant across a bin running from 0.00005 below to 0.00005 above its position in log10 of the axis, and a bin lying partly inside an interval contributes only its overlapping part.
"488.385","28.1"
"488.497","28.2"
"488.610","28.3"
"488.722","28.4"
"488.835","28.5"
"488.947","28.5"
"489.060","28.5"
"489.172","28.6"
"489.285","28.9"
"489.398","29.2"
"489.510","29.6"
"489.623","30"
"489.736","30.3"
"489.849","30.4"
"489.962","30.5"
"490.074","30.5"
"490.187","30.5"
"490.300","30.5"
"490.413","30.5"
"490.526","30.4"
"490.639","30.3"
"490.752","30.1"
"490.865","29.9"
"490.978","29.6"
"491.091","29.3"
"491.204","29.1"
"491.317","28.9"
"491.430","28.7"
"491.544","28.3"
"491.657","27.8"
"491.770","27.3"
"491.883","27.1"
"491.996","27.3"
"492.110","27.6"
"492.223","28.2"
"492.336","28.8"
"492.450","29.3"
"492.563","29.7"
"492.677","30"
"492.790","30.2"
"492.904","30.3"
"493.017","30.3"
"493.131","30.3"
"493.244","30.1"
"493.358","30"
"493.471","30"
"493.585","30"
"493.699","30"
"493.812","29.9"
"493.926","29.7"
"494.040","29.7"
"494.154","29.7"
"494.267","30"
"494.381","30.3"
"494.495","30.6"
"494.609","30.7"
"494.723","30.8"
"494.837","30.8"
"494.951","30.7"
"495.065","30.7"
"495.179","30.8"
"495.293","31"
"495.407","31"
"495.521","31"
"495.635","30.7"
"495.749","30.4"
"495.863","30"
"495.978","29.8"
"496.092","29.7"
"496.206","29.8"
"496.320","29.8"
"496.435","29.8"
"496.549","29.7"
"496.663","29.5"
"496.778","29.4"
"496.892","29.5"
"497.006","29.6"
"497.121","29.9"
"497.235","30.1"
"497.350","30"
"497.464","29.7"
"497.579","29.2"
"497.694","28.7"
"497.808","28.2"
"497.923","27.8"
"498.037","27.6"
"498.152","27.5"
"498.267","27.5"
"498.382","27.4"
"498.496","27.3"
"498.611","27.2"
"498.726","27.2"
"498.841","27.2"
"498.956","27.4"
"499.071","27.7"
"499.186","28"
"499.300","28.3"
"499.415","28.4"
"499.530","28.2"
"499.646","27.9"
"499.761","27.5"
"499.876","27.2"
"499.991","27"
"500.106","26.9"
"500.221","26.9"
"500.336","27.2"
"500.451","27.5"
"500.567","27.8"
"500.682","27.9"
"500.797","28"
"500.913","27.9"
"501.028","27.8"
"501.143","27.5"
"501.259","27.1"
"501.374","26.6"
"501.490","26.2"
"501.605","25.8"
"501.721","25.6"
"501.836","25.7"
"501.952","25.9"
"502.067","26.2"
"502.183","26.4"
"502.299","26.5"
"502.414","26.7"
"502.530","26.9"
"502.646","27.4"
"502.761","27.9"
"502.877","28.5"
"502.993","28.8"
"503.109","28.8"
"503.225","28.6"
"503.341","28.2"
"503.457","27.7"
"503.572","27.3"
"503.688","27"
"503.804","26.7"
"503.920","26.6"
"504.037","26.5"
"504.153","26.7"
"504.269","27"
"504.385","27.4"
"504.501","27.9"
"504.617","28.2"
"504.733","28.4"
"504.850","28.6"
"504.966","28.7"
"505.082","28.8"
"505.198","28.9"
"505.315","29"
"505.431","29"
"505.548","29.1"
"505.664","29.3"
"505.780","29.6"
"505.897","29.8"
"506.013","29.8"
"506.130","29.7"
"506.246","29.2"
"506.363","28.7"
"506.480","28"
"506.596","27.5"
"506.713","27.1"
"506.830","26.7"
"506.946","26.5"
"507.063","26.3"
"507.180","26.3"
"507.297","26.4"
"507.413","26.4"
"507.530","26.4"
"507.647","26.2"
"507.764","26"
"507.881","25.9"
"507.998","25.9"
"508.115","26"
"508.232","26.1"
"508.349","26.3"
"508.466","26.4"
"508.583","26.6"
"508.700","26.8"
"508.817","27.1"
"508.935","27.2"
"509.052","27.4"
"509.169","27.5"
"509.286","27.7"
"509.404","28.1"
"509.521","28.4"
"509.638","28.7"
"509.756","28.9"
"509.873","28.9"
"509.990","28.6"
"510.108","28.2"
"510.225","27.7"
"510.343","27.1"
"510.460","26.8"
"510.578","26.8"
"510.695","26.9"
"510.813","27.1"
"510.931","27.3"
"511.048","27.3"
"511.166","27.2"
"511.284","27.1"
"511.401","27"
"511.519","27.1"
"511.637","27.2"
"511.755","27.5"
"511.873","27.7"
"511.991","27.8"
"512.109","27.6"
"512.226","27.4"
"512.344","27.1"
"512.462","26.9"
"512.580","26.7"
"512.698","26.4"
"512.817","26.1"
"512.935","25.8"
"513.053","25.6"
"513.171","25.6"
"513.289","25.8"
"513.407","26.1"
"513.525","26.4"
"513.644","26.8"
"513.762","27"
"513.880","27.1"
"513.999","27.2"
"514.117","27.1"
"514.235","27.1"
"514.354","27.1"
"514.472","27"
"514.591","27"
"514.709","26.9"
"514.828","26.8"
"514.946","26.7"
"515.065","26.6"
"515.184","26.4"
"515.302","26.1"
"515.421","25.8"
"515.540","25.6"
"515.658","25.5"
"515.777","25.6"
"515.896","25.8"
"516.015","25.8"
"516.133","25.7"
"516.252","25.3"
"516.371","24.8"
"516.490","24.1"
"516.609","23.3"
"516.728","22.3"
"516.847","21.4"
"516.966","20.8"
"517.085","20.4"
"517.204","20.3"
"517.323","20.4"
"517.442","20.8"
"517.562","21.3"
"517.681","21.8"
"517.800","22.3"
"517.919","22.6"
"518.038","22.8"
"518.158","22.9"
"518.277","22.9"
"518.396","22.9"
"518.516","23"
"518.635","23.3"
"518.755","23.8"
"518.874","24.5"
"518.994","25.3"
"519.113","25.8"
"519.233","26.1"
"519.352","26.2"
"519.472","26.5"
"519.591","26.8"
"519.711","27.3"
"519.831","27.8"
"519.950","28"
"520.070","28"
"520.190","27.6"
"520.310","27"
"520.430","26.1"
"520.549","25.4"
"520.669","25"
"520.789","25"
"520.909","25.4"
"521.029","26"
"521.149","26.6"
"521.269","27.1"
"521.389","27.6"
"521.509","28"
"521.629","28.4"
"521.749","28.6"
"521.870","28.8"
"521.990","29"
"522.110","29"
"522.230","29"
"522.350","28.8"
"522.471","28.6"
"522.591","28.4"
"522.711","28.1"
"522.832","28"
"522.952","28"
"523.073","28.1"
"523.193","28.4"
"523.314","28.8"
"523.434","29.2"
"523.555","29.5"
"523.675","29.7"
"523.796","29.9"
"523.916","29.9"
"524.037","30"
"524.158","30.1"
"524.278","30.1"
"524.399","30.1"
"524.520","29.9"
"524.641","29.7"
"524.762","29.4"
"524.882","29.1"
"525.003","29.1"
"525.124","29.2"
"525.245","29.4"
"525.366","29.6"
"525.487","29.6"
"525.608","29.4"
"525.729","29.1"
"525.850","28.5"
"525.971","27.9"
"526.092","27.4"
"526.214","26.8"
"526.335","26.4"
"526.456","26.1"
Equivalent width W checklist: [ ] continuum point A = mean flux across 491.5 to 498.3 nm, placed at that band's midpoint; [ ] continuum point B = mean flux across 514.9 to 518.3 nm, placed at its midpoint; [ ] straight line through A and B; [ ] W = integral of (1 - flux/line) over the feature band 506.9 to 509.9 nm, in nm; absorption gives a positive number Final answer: -0.12 nm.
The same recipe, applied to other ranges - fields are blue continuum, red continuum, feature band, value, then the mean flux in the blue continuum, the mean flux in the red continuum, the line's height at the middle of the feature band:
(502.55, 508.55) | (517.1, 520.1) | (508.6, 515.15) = -0.31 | 27.6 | 24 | 25.9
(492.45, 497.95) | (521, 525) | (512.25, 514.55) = 0.21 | 30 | 28.8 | 29.2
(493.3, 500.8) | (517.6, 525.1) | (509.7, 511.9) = 0.04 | 29.1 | 27.1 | 28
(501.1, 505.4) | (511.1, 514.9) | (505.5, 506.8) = -0.08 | 27.4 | 26.9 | 27.2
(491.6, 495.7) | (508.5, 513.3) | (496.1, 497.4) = -0.02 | 29.8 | 27.2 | 29.3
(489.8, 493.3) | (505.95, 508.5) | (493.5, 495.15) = -0.07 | 29.4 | 27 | 29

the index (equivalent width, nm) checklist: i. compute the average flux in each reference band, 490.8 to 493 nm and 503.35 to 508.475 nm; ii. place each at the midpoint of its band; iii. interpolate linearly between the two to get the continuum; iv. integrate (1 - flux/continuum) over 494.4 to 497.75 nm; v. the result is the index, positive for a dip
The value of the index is -0.19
